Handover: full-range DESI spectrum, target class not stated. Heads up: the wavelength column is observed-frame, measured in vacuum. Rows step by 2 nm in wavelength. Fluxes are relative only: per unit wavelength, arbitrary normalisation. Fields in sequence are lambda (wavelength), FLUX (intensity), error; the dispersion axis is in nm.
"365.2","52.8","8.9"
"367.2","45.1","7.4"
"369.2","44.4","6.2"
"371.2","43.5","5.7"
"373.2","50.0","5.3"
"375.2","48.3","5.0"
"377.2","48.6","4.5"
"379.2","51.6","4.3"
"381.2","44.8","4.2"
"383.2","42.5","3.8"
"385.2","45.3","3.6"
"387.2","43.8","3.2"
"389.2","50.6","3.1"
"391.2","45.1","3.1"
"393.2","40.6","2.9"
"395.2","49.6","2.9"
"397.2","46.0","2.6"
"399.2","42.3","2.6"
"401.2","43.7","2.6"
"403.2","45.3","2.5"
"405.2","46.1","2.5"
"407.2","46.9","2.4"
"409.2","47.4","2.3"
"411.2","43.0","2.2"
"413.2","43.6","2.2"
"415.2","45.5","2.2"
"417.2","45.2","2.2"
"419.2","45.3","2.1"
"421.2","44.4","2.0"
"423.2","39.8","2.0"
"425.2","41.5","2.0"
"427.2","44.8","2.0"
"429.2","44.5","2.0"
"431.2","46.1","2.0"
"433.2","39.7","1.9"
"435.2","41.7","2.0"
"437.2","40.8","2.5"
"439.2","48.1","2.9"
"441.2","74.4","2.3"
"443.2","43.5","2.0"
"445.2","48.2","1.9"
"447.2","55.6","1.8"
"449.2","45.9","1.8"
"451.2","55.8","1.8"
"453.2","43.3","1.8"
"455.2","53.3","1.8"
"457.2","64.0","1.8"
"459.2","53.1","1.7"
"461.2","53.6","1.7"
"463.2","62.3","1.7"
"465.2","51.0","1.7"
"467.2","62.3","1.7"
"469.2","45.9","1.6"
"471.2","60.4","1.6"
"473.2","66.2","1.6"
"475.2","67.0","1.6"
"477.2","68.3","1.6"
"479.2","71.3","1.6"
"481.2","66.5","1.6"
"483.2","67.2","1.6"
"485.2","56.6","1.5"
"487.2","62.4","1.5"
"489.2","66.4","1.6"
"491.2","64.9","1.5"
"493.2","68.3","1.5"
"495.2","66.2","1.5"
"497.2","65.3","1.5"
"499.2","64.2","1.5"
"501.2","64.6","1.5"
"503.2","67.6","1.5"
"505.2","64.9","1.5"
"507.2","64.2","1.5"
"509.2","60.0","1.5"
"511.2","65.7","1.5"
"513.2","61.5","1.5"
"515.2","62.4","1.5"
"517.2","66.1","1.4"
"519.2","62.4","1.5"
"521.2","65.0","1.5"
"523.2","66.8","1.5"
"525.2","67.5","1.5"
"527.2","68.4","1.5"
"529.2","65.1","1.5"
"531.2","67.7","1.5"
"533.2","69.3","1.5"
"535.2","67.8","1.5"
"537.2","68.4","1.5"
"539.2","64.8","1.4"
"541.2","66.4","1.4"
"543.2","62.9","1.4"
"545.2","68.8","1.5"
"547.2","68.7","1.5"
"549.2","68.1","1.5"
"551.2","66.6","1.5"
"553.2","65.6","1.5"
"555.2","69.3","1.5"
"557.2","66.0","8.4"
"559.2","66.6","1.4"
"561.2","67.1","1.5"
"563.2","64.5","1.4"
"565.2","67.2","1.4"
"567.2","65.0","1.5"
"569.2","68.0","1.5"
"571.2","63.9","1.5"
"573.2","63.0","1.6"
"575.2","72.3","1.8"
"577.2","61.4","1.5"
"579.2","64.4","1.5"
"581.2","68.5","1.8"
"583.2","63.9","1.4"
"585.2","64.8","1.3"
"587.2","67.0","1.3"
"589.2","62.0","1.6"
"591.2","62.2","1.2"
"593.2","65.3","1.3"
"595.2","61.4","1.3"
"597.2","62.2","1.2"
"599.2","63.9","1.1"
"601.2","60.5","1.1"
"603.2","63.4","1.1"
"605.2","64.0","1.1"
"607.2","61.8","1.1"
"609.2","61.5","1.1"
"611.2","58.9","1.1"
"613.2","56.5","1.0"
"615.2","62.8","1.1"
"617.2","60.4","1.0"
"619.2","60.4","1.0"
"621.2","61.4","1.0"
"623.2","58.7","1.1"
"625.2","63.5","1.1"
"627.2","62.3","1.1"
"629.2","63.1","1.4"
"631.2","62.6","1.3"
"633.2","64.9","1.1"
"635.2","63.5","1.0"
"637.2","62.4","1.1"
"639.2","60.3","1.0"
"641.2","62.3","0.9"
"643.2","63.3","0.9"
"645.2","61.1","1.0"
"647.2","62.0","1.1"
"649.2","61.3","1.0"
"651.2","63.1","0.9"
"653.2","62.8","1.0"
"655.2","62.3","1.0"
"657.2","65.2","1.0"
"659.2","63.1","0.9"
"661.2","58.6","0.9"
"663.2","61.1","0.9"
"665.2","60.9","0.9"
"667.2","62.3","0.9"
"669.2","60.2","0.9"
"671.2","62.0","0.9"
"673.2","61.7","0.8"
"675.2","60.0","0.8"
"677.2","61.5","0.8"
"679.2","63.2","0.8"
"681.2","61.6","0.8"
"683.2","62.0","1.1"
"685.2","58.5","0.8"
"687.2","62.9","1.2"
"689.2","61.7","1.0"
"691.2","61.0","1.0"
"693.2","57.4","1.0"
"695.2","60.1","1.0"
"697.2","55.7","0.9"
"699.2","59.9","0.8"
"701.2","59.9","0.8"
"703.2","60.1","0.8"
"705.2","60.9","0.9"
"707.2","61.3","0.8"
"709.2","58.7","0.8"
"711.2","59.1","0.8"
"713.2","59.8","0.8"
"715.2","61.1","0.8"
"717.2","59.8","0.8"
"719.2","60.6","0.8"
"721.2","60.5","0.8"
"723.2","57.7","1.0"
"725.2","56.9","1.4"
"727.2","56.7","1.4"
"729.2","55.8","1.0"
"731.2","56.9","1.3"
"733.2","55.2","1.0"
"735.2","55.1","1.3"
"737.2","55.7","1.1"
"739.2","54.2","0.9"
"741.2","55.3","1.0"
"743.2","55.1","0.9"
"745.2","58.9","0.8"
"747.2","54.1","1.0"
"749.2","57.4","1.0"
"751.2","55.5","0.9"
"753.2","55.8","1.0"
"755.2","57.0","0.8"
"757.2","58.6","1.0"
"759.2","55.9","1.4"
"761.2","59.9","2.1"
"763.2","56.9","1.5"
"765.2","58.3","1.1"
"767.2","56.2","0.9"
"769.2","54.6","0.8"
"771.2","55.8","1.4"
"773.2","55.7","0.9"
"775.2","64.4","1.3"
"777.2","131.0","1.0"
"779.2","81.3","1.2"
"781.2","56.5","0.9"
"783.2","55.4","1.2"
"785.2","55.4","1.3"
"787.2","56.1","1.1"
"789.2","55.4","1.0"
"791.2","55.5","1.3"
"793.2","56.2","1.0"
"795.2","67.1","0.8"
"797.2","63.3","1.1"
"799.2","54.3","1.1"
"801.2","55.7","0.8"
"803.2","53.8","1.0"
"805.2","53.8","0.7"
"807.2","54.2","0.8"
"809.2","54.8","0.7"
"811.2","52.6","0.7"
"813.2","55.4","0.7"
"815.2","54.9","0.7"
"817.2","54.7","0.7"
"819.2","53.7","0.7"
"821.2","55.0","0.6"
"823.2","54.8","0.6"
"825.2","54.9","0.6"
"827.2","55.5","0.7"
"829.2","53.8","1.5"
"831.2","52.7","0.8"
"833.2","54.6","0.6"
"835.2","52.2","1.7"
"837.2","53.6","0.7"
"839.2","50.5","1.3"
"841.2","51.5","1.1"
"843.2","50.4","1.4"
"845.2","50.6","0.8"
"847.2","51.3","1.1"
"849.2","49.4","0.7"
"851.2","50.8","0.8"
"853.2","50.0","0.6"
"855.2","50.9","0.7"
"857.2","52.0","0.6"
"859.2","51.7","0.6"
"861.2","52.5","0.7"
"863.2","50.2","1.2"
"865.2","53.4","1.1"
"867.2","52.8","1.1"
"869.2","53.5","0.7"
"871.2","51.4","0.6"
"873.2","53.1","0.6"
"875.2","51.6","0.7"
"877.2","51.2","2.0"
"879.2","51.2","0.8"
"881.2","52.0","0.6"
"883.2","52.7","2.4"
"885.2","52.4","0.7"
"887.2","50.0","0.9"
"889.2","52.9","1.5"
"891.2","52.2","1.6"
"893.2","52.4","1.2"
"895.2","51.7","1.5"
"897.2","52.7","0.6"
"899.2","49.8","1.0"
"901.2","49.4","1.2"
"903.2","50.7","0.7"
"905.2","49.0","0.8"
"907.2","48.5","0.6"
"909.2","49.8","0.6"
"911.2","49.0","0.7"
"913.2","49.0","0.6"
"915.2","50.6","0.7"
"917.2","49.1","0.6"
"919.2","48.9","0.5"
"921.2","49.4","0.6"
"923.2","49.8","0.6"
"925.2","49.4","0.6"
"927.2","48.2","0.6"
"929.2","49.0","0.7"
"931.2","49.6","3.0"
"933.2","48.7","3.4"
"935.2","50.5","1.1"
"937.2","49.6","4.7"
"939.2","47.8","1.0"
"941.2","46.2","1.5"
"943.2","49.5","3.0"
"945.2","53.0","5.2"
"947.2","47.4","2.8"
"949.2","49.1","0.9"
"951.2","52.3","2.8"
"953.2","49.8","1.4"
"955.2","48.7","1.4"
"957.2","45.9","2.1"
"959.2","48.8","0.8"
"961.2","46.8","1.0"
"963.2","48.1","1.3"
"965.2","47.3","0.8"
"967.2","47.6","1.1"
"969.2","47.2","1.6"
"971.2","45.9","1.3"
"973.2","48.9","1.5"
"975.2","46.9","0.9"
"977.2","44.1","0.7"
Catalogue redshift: 0.183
